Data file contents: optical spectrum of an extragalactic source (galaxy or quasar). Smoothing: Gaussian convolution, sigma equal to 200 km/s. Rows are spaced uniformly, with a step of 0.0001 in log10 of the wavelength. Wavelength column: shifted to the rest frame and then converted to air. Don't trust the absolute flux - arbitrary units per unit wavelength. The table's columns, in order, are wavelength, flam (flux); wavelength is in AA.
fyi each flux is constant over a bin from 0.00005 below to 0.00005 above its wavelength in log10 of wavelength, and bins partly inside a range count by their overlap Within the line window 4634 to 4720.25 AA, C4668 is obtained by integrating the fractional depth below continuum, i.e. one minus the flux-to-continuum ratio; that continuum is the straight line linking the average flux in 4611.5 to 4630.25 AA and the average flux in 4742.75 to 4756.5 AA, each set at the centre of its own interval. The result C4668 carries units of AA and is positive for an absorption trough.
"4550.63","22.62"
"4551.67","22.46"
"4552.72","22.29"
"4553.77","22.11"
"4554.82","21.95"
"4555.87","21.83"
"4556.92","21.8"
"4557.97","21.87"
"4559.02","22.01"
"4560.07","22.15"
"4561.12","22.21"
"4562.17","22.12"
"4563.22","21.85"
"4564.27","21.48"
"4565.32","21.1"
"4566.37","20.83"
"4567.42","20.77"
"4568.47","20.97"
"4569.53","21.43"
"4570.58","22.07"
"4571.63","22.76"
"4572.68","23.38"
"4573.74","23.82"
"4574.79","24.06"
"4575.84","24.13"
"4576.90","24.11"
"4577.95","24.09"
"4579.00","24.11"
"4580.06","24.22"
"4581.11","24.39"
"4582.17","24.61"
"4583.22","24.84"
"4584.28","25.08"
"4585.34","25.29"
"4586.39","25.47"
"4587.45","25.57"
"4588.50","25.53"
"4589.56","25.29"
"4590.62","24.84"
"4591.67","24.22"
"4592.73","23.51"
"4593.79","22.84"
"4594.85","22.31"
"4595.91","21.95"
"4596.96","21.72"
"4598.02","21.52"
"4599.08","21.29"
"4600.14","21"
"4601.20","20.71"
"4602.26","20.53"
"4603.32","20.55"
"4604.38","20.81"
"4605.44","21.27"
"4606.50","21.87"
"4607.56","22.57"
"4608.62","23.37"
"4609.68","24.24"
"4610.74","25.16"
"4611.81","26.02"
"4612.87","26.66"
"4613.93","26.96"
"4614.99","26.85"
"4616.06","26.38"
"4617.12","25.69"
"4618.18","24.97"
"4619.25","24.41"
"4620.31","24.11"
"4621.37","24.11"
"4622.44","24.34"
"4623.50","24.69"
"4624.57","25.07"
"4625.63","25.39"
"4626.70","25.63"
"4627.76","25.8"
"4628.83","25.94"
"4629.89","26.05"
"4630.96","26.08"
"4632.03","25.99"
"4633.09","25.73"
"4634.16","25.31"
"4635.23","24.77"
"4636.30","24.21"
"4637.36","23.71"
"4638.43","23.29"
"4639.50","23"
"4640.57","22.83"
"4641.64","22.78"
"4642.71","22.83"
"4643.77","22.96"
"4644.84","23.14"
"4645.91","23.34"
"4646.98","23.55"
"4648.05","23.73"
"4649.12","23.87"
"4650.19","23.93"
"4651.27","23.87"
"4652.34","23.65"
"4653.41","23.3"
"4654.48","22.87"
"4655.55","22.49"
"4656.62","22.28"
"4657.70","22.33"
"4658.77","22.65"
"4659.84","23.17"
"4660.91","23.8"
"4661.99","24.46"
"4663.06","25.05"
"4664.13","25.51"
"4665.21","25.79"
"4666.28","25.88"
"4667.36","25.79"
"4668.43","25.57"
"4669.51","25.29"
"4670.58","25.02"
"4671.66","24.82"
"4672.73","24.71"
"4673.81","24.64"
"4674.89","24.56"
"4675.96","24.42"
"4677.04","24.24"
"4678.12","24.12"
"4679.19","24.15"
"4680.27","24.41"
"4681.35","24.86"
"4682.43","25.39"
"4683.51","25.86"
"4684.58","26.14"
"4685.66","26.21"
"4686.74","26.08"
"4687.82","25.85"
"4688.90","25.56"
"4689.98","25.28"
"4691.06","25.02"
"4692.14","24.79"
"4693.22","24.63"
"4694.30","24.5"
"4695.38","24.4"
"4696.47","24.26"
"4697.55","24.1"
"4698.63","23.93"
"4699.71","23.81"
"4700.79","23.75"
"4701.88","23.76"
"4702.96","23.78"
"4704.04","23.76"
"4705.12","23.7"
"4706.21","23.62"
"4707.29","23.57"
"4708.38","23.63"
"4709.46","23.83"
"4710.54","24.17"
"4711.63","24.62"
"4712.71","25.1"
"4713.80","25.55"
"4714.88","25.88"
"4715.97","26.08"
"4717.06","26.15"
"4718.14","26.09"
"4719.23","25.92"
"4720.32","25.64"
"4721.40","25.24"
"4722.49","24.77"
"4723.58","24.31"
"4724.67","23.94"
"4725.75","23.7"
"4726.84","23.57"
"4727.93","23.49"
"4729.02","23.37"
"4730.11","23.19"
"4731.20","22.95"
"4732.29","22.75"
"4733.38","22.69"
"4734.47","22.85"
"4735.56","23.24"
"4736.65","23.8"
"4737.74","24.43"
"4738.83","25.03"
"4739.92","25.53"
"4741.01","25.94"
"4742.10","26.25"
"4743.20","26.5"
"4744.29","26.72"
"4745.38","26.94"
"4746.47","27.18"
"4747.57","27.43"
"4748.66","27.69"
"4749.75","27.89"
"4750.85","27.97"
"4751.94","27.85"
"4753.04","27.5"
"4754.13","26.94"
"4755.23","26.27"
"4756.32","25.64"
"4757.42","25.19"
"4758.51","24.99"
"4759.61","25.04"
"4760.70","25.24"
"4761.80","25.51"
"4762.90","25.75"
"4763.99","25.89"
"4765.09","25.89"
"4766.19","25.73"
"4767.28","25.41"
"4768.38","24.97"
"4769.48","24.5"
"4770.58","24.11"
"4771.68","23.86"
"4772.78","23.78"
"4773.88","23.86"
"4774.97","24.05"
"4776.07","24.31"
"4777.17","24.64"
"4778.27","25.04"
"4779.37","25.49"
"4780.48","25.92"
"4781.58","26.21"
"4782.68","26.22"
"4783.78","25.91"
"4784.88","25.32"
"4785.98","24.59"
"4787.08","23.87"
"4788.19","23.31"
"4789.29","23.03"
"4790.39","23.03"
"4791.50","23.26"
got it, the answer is 6.1 AA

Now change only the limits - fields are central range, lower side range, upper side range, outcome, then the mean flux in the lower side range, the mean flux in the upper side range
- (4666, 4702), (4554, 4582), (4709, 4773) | -0.8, 22.5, 25.2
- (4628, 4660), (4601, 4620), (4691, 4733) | 0.3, 23.9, 24.3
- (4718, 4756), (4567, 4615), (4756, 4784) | -0.8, 23.4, 25.1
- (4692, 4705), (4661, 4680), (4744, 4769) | 0.7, 24.9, 26.3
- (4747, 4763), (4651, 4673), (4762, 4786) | -1.0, 24.2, 25.1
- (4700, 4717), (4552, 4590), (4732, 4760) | 0.6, 23.1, 25.8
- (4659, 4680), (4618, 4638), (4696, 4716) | -0.1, 25.1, 24.2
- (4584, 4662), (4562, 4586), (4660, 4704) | 0.1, 23.1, 24.8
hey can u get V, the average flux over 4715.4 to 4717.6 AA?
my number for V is 26.1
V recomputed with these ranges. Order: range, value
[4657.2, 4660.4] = 22.8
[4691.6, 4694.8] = 24.7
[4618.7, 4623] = 24.2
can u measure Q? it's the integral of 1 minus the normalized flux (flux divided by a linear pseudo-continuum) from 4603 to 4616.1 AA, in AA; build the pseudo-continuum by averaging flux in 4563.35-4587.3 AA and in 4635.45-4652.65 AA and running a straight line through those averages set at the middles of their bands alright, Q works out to -0.4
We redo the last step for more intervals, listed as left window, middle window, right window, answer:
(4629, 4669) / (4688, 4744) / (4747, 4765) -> 2.3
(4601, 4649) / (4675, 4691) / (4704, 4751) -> -0.4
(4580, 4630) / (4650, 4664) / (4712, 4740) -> 0.5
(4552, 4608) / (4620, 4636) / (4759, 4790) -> -1.4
